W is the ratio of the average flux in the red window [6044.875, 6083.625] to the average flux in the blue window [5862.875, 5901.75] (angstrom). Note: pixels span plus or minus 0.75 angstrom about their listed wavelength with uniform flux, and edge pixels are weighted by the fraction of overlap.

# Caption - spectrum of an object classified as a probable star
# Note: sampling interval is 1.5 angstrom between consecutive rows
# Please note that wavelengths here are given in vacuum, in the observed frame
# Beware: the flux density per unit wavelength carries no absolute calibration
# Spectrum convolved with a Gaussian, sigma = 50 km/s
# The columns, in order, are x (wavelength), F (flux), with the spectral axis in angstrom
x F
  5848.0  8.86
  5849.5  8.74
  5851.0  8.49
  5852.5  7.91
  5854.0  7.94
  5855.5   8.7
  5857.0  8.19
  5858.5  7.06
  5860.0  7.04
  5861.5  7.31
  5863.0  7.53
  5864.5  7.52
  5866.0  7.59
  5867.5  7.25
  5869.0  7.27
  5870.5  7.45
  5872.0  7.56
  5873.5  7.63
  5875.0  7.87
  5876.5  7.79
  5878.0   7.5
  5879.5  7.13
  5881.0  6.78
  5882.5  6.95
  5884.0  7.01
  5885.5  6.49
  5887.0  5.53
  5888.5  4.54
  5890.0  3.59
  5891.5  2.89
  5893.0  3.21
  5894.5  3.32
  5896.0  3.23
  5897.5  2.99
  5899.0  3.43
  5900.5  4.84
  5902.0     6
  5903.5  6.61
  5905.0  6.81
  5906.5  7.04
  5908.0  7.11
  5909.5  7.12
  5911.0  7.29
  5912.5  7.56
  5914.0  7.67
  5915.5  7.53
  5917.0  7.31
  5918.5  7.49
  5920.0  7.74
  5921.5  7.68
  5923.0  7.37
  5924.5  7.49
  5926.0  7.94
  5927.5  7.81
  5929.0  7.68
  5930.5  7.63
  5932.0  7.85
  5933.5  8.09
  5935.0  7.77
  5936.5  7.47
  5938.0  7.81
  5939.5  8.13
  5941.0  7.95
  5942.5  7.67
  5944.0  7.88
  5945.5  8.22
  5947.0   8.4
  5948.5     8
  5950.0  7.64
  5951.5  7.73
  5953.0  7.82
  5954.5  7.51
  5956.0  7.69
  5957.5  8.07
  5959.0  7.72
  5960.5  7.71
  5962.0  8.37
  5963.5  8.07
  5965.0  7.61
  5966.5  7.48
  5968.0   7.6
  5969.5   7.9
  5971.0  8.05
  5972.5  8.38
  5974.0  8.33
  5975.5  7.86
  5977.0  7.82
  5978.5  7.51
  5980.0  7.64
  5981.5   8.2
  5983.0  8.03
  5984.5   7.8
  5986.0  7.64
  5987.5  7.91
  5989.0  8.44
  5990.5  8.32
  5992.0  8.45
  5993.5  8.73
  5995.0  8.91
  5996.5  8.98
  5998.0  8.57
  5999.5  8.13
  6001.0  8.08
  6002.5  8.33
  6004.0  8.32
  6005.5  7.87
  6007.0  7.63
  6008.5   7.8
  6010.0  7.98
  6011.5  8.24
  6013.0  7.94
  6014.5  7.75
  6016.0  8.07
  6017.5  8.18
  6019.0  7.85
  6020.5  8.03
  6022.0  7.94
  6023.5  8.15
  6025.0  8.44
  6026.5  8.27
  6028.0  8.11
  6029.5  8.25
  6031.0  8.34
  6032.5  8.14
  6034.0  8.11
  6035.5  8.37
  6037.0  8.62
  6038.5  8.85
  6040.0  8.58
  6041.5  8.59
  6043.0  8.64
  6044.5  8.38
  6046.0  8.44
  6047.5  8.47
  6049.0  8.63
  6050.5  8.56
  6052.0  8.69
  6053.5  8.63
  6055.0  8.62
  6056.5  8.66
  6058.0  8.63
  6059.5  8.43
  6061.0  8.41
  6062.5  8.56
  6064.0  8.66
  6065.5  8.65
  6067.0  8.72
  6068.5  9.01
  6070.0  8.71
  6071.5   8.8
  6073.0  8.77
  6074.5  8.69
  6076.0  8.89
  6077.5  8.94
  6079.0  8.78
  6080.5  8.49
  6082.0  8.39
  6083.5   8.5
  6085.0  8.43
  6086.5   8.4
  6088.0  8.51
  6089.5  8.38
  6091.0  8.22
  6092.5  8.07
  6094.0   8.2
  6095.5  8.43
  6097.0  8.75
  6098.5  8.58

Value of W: 1.5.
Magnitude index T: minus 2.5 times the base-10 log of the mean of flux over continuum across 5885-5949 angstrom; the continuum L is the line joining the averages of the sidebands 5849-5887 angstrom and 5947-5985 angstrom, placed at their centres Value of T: 0.16 mag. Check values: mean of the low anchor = 7.5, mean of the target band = 6.65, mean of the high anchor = 7.87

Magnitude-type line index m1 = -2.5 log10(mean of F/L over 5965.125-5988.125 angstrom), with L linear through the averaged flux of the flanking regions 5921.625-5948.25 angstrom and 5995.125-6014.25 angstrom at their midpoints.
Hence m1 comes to 0.023 mag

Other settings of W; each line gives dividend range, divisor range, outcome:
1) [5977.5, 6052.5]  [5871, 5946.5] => 1.22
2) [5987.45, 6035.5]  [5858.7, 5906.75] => 1.34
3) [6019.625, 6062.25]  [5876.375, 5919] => 1.42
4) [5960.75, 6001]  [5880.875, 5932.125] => 1.30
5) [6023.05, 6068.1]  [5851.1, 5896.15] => 1.27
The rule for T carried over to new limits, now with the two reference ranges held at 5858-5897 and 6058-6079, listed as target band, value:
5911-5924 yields -0.11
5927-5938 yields -0.11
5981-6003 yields -0.07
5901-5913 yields -0.03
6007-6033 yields 0.00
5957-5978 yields -0.07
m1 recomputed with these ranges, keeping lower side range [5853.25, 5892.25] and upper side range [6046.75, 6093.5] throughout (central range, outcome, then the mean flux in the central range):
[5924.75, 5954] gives -0.05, 7.86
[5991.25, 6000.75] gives -0.08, 8.6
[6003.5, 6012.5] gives 0.01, 7.96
